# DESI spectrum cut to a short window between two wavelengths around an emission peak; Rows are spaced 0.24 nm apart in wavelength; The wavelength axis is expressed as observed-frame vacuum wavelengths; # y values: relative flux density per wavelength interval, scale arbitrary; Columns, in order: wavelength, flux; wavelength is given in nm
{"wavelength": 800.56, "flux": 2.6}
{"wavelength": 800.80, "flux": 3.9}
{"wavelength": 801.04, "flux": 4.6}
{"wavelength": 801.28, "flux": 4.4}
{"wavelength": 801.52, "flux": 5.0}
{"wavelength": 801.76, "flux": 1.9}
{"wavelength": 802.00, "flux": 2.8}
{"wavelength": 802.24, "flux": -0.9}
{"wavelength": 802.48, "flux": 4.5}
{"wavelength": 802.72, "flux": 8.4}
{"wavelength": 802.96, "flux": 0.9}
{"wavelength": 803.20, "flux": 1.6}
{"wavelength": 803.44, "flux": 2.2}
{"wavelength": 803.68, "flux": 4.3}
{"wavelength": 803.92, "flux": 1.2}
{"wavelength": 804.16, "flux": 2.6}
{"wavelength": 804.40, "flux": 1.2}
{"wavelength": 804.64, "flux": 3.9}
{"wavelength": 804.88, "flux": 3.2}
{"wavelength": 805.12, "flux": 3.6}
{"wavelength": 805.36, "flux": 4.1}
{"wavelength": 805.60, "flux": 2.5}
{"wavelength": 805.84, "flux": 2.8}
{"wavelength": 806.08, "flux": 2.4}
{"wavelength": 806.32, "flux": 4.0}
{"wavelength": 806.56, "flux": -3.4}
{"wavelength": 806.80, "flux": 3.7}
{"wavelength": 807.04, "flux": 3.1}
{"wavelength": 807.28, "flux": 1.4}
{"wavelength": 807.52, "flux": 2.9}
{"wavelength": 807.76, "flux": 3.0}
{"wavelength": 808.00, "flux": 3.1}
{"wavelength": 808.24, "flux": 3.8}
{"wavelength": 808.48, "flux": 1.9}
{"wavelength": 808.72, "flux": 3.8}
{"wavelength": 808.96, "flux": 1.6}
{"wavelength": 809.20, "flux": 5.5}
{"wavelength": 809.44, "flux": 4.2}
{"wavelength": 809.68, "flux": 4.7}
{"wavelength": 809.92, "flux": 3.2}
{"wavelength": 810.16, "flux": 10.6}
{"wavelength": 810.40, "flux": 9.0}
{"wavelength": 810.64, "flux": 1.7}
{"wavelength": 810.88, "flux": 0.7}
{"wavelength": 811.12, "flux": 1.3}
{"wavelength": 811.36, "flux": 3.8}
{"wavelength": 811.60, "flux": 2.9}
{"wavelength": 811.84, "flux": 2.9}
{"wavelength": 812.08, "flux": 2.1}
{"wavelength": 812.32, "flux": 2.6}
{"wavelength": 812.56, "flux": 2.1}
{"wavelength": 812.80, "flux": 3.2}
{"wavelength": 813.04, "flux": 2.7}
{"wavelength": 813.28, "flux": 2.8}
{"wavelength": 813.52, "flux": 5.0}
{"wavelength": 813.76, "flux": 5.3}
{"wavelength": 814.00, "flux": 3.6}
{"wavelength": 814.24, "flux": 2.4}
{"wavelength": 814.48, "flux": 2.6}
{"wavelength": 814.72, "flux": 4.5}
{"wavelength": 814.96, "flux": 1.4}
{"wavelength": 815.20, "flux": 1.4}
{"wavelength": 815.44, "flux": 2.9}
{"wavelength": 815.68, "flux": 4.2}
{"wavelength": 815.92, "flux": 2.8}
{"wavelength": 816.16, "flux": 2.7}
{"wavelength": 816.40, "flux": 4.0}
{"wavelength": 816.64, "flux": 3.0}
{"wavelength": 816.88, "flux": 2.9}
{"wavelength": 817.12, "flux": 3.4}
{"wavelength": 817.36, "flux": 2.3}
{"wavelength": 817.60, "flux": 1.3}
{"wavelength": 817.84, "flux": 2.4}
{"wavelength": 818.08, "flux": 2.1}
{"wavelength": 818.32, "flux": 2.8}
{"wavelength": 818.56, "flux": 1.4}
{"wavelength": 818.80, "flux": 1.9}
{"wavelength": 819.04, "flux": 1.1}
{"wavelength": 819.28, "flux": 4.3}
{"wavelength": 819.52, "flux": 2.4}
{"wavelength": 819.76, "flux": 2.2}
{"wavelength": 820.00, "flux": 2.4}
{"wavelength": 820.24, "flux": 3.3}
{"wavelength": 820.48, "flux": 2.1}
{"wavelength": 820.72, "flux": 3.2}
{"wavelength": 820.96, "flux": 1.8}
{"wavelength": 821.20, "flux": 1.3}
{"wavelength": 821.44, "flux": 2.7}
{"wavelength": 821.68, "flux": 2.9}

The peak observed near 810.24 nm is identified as Hgamma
